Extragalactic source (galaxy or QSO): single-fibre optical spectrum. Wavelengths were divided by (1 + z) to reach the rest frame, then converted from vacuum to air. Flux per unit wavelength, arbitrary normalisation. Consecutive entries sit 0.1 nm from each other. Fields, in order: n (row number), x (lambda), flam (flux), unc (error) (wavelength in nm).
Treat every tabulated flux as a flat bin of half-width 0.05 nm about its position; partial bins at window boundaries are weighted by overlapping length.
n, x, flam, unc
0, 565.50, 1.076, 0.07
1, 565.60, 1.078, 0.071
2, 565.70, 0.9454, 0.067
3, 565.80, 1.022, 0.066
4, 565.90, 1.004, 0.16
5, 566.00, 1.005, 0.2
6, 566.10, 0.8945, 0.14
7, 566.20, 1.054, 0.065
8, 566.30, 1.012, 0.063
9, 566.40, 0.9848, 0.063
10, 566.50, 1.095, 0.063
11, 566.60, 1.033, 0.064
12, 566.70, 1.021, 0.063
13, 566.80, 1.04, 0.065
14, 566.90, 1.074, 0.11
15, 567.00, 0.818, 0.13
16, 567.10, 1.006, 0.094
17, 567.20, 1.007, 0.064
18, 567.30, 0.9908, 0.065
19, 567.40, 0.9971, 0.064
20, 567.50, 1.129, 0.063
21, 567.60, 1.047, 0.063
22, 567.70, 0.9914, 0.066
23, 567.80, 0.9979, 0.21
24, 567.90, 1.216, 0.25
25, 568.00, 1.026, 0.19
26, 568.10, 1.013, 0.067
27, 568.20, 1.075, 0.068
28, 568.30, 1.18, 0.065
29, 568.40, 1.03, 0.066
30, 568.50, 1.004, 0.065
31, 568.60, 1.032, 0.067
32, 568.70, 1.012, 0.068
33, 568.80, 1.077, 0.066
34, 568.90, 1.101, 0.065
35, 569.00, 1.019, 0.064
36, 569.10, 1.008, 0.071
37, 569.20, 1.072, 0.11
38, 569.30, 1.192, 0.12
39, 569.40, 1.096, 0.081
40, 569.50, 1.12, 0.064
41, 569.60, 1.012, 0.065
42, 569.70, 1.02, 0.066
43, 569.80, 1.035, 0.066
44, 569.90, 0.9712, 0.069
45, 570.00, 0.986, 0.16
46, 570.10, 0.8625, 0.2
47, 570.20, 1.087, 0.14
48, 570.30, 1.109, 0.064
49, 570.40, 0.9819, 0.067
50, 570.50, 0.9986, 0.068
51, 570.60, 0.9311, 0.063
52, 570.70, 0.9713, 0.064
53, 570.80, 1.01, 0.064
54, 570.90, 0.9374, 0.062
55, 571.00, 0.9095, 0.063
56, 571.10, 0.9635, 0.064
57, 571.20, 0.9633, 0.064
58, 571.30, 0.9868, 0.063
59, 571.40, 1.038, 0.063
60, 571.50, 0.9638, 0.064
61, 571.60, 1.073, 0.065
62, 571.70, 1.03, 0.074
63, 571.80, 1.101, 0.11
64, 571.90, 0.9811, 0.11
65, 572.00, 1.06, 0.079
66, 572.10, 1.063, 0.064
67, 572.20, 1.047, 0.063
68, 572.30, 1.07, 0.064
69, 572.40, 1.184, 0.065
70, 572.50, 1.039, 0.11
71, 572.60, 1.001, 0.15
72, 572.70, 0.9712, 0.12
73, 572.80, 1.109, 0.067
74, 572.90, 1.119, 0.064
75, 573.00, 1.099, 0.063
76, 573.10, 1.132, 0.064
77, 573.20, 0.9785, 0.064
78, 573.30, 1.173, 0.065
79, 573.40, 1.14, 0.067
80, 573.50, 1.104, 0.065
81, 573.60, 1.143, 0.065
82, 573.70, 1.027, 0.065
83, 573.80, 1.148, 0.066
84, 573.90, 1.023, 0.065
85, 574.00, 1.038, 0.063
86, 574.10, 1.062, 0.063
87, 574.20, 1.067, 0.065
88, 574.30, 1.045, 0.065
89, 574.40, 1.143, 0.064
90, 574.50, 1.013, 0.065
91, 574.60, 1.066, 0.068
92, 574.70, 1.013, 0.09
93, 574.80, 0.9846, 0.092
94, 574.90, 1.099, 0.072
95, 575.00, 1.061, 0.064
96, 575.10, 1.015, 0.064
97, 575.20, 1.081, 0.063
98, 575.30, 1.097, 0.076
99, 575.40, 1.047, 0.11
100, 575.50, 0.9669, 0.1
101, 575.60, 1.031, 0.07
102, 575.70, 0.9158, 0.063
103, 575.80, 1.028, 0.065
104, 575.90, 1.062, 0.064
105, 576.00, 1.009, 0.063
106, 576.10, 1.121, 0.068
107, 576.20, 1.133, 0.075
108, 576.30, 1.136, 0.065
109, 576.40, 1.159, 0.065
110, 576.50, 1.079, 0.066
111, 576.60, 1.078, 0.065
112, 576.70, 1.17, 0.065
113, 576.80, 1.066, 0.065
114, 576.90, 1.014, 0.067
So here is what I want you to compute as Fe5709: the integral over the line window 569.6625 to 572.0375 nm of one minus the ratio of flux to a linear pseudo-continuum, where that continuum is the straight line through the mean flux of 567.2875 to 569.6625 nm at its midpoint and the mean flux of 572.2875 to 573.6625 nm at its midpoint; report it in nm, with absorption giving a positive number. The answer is 0.17 nm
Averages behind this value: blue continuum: 1.06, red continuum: 1.09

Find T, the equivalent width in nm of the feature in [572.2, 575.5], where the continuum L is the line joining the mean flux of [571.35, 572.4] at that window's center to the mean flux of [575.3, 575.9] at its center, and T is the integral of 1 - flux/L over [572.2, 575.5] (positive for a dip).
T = -0.13 nm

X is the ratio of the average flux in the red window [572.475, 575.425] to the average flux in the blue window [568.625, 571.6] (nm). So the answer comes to 1.05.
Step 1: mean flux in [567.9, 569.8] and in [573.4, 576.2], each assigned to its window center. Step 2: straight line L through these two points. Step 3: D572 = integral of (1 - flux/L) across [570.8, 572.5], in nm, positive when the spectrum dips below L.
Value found 0.06 nm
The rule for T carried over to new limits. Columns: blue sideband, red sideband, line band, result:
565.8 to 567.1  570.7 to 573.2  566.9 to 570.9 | -0.06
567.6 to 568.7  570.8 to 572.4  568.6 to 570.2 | 0.00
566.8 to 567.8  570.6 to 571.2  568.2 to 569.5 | -0.11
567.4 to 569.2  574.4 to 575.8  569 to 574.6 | 0.00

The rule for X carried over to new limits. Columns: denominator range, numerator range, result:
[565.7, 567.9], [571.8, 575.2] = 1.05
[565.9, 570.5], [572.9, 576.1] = 1.03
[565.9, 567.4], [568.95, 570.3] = 1.04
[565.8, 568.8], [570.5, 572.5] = 0.99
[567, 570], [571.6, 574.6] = 1.03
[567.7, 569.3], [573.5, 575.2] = 1.00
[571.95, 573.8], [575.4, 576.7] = 0.98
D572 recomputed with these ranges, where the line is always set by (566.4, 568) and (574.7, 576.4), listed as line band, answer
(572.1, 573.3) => -0.03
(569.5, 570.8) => 0.04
